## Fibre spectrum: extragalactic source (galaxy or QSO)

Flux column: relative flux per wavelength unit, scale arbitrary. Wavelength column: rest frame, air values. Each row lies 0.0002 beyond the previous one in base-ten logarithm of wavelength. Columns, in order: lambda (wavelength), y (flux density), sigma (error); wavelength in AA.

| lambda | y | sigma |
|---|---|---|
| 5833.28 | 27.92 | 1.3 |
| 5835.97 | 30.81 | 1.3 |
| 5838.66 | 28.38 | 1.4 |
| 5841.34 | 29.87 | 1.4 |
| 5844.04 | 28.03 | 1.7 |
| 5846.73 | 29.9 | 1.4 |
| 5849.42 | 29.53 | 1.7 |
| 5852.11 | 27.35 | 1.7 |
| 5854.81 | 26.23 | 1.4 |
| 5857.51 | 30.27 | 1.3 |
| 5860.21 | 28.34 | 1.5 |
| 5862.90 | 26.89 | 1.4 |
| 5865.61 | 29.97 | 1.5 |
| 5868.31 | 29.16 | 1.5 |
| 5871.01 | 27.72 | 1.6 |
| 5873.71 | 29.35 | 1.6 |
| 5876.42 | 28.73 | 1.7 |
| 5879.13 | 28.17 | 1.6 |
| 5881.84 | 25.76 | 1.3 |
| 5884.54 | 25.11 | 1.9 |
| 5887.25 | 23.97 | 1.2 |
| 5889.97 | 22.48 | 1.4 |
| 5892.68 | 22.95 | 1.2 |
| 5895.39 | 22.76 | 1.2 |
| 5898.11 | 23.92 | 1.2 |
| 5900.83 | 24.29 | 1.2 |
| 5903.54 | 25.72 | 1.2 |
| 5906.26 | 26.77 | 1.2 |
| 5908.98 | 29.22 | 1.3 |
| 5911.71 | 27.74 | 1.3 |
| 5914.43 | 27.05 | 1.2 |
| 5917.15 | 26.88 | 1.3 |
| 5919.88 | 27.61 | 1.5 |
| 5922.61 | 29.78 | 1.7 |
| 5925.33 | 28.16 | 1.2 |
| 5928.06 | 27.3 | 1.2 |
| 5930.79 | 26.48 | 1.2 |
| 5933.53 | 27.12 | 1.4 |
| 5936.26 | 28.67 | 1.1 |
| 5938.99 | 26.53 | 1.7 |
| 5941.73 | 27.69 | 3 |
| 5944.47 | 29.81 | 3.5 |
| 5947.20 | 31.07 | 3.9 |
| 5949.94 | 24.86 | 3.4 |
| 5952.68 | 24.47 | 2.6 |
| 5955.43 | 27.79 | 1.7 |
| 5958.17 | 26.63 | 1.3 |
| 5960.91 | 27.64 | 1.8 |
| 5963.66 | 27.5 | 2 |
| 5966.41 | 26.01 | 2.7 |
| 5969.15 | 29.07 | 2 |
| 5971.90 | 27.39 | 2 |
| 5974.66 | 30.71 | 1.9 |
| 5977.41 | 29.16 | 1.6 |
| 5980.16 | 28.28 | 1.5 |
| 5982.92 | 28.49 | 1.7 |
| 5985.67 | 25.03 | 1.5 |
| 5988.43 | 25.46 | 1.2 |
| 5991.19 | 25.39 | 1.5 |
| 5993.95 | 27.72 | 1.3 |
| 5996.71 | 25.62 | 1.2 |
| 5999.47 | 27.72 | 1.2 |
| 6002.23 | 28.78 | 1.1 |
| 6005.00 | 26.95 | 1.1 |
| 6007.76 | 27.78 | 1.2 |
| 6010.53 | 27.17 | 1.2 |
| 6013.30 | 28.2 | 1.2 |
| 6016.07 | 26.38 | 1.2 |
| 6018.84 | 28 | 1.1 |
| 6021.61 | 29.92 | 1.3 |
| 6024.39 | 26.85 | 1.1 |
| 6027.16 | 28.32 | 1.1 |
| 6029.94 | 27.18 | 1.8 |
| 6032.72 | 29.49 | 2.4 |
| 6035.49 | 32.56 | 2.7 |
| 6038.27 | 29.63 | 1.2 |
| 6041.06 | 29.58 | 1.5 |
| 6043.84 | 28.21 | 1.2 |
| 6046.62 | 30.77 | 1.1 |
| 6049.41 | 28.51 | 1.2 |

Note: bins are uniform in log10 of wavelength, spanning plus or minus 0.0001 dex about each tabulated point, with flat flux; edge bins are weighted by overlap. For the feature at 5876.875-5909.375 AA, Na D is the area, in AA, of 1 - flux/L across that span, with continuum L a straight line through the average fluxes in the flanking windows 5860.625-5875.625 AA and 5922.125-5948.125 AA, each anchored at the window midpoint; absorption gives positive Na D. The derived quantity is 3.86 AA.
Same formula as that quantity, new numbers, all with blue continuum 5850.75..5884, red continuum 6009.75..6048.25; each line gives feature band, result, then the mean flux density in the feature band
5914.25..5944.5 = 0.7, 27.7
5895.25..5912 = 1.4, 25.9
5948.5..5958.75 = 0.9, 25.9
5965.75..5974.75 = 0.1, 28.1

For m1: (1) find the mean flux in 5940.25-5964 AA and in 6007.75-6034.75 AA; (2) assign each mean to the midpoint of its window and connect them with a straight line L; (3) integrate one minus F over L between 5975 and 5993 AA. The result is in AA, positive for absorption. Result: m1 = 0.4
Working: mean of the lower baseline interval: 27.5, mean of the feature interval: 27.2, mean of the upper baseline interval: 28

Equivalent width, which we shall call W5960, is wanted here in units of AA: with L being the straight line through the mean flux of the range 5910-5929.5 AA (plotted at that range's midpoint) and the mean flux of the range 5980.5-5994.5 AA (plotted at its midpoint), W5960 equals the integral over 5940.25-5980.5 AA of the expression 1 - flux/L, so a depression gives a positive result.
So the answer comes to -1.3 AA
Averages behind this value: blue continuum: 27.8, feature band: 27.9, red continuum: 26.5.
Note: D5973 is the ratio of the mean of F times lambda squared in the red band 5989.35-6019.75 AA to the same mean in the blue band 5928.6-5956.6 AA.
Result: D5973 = 1.01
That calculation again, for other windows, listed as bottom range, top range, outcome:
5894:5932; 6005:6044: 1.11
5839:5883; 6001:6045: 1.06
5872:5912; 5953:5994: 1.09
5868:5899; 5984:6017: 1.09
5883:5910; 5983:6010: 1.12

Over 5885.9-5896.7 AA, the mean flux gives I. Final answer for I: 23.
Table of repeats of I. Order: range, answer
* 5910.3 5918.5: 27.2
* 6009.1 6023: 27.9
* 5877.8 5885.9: 26.4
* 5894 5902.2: 23.7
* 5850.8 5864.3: 27.8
